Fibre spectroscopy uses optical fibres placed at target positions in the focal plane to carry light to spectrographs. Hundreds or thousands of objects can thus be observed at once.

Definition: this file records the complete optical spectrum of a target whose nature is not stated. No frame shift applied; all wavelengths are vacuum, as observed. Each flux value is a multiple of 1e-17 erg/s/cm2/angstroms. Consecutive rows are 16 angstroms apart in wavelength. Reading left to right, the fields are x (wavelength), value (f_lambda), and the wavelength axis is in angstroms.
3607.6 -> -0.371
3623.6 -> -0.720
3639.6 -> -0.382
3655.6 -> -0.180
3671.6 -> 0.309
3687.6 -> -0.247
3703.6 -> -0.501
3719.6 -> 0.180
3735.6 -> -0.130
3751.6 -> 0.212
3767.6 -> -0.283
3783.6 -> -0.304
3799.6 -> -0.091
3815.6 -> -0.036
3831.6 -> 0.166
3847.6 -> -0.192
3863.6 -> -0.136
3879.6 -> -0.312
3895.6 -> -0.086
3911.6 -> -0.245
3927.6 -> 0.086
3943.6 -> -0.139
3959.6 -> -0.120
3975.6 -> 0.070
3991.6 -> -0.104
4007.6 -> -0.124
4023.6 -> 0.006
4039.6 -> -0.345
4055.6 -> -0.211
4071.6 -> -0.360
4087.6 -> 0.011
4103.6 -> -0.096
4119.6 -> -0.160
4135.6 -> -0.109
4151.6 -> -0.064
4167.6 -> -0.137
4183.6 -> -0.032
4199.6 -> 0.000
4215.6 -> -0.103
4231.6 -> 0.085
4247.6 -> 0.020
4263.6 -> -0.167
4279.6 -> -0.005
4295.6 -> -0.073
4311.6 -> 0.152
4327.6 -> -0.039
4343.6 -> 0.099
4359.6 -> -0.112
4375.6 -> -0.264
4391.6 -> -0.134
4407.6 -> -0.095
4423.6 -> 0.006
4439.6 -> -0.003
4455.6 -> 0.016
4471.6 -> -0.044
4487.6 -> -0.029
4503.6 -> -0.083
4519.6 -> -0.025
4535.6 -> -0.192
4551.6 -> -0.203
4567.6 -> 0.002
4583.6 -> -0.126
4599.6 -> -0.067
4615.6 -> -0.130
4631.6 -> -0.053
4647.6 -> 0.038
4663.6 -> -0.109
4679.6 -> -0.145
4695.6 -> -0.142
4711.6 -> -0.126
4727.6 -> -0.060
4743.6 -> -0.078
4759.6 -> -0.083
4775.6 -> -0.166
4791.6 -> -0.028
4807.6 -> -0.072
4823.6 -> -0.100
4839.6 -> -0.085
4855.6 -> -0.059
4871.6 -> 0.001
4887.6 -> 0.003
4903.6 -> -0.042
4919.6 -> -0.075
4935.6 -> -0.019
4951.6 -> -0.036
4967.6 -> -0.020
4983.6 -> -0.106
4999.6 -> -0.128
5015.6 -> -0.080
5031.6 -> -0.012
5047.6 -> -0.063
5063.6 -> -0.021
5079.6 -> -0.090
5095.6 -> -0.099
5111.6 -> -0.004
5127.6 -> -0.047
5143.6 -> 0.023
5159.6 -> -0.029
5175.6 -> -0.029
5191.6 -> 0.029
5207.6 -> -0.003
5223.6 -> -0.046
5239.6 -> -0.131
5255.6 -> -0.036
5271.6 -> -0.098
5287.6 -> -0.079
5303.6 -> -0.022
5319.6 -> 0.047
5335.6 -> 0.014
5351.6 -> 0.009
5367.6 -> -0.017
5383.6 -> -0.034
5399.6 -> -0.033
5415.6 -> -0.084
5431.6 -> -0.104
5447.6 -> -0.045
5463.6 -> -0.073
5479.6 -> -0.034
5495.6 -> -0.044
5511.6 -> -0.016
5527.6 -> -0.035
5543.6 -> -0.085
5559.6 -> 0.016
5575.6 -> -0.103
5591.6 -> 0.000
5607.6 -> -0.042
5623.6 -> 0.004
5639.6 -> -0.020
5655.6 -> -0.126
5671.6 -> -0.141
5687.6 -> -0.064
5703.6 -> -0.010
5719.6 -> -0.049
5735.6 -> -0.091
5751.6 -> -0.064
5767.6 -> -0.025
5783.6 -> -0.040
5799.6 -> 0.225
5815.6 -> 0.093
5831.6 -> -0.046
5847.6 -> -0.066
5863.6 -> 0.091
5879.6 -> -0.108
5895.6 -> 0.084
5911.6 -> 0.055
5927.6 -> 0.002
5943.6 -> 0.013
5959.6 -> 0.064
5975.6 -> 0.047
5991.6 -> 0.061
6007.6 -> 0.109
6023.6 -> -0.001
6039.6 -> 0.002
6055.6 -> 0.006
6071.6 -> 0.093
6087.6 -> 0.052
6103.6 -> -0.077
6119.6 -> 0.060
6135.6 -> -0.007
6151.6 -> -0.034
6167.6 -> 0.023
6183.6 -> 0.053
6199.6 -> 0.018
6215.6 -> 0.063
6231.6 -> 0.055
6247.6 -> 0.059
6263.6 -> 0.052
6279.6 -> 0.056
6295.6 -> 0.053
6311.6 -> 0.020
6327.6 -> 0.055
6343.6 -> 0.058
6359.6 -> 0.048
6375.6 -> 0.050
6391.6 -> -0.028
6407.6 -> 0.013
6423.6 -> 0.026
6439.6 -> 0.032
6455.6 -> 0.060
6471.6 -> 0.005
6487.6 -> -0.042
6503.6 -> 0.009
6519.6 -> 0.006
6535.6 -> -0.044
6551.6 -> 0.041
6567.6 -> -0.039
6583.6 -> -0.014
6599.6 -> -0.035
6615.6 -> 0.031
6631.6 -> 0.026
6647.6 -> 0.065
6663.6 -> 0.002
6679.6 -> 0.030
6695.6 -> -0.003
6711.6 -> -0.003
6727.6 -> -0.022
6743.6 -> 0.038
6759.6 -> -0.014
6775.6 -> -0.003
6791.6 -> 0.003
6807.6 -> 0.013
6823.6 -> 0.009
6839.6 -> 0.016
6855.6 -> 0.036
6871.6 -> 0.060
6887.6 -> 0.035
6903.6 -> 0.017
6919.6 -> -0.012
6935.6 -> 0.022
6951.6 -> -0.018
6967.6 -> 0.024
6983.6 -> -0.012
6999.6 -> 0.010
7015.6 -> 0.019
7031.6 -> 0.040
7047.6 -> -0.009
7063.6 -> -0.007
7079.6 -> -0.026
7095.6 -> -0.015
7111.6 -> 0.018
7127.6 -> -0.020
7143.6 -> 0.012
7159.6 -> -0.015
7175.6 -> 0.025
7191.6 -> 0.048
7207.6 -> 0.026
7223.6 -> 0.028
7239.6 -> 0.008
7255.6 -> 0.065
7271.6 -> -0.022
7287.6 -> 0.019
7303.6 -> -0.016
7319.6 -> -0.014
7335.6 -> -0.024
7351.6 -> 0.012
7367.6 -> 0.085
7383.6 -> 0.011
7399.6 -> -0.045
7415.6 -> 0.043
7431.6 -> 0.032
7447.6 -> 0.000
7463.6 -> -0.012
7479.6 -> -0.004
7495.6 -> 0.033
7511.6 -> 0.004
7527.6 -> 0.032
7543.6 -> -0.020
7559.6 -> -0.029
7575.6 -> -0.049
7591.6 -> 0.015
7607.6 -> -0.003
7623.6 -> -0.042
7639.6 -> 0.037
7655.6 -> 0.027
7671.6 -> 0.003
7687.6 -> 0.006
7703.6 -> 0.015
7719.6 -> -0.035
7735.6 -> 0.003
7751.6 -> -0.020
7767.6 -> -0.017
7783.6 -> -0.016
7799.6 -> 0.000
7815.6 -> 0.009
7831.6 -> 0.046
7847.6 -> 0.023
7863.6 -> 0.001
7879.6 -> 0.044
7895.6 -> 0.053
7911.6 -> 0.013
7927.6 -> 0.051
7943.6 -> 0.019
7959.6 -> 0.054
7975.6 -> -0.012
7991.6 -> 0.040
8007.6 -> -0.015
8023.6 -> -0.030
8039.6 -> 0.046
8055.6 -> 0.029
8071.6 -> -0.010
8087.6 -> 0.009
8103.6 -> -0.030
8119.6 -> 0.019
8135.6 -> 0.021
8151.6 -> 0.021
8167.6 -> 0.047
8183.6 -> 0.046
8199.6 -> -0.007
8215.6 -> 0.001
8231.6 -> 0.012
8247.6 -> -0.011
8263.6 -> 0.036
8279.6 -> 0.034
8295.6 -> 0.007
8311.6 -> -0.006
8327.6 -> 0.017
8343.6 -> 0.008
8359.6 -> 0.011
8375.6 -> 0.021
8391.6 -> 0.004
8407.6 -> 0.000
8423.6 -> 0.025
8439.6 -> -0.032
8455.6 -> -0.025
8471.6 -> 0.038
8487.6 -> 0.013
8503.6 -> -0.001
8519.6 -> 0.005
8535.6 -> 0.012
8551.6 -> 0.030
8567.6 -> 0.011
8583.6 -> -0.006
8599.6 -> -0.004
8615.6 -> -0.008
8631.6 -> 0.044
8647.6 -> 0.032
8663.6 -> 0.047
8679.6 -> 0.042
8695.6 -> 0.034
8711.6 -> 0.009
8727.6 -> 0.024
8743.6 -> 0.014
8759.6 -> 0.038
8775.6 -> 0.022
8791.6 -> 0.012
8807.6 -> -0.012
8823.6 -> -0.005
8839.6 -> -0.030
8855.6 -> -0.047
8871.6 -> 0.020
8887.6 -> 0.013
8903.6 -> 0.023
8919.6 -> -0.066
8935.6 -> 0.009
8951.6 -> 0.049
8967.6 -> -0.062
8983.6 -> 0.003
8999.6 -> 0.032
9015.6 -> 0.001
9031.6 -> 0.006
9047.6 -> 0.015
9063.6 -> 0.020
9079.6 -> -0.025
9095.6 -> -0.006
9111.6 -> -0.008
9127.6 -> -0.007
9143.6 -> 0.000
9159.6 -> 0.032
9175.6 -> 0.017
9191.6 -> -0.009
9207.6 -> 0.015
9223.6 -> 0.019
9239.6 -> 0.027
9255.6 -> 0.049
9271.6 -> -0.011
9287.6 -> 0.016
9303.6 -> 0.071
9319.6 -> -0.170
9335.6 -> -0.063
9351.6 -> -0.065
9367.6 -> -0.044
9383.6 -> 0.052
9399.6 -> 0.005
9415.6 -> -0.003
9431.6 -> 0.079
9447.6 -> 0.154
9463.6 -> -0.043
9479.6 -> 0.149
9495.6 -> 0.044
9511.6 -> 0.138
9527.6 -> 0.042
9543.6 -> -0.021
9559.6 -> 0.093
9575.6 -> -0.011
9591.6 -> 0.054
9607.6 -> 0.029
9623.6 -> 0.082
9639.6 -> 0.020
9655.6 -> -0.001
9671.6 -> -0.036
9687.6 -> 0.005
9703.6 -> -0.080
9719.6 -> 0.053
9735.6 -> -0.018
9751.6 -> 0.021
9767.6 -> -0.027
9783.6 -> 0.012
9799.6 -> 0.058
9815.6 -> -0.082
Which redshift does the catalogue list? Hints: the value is 0.55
